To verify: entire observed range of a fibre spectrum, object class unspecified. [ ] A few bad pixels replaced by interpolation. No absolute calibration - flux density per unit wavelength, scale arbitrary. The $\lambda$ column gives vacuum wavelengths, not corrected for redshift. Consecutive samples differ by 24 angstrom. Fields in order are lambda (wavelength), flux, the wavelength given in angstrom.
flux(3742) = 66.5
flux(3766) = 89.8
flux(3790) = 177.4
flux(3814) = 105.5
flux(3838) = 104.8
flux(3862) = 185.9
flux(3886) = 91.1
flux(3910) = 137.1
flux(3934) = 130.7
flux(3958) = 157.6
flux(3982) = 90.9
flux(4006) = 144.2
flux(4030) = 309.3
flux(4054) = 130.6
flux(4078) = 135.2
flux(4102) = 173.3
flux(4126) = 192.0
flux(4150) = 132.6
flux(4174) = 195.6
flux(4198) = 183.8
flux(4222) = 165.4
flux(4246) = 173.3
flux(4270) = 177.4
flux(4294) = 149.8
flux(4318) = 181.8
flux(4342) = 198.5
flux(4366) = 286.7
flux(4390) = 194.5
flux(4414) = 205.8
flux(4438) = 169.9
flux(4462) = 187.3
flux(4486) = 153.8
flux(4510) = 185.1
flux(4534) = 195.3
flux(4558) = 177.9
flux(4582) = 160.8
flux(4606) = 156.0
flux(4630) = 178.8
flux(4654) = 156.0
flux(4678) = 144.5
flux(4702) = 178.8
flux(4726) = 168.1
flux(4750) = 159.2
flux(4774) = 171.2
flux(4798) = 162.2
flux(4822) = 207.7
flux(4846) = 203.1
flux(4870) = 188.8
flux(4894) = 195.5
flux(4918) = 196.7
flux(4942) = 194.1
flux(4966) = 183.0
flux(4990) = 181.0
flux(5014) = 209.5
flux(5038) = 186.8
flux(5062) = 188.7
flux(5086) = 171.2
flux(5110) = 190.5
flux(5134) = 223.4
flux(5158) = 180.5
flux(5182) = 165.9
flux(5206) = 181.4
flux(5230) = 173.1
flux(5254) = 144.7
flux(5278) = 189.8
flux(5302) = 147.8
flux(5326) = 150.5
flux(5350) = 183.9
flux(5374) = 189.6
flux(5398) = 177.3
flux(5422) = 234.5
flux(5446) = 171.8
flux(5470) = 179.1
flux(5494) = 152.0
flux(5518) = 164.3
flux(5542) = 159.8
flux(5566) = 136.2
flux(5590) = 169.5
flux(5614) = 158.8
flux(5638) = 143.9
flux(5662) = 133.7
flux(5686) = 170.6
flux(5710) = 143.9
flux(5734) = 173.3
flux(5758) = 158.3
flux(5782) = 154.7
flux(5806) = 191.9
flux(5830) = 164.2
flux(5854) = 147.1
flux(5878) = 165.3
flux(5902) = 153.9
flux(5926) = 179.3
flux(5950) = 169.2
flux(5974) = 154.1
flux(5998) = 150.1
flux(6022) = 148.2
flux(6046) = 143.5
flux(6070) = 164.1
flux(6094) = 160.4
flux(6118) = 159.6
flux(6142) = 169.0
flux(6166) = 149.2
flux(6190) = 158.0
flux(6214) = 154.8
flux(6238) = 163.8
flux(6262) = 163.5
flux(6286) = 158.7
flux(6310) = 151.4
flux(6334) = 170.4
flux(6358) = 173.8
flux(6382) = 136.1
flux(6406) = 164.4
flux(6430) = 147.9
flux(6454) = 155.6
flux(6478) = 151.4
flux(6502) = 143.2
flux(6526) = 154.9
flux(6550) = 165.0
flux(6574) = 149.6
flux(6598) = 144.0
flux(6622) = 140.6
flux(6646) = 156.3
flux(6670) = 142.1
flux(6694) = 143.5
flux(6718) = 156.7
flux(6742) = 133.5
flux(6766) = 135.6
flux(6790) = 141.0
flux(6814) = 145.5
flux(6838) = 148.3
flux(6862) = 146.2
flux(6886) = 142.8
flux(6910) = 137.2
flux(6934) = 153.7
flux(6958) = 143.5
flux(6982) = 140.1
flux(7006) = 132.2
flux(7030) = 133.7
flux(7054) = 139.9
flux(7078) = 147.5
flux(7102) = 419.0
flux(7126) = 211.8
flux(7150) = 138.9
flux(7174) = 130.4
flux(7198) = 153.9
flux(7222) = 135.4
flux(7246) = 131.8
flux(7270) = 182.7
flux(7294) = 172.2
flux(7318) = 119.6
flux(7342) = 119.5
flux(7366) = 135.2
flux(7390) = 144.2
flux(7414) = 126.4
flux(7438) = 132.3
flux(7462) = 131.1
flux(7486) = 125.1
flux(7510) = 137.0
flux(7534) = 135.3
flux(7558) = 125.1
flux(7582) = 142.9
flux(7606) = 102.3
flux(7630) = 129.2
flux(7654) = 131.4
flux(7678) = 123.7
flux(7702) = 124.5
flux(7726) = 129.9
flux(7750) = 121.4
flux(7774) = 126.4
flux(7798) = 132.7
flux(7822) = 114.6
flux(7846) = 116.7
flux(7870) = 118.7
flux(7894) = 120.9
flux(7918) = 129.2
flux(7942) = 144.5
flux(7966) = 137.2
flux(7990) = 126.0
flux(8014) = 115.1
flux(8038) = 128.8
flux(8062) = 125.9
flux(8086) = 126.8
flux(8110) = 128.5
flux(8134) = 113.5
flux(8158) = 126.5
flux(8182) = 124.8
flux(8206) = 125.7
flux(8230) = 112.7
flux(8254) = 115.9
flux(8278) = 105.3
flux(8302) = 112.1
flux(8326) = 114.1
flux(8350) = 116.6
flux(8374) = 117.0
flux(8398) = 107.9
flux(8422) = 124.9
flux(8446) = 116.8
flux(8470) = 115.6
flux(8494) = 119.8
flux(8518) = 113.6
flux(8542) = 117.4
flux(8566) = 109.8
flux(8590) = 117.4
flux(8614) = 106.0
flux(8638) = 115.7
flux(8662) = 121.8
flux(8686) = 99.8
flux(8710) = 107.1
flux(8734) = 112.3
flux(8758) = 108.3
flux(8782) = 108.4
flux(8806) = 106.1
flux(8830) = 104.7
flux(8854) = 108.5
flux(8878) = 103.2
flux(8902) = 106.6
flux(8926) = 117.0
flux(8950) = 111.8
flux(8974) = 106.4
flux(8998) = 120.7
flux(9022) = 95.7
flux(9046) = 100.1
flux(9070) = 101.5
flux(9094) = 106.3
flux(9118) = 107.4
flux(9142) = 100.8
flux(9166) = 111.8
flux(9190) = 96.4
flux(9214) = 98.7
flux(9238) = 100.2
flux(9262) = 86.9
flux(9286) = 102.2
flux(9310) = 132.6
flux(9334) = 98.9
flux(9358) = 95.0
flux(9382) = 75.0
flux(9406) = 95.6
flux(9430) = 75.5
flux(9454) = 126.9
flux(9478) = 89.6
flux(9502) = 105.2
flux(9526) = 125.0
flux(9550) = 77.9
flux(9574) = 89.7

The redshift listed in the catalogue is 0.083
